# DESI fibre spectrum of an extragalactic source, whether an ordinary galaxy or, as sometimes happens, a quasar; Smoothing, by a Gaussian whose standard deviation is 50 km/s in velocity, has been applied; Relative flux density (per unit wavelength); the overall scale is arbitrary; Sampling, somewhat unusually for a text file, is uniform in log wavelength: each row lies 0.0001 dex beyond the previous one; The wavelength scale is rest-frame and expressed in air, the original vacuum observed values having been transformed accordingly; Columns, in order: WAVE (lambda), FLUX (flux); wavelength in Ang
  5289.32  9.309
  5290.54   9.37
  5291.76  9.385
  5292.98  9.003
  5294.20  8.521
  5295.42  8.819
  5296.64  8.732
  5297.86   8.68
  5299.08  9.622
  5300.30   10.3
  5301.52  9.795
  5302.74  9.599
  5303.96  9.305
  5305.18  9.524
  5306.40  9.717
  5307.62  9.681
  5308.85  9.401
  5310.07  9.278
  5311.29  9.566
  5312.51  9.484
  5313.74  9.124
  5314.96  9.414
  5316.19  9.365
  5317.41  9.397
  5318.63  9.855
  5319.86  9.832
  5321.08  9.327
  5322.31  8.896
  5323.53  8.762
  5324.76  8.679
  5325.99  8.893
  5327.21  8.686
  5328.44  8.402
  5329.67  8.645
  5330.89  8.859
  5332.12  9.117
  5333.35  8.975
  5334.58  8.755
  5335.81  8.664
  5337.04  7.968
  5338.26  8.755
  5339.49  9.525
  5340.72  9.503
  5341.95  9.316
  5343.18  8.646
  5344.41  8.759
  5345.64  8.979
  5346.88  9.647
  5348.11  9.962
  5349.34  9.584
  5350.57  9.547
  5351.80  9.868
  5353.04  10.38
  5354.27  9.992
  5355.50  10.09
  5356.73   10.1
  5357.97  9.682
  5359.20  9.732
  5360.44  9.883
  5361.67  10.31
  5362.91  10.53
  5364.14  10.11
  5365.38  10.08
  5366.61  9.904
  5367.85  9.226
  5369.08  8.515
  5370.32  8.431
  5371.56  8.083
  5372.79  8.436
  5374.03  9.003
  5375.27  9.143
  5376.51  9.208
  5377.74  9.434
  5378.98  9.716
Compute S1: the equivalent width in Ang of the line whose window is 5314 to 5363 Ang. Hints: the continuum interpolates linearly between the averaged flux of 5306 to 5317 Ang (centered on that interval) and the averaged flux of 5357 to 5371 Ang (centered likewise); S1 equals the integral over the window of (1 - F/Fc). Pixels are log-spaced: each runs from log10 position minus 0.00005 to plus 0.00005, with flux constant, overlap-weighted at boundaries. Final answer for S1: 1.2 Ang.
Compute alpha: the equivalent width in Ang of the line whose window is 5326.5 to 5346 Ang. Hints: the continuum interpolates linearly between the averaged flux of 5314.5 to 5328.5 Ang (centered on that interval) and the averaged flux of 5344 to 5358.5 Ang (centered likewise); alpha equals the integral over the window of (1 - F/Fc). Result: 1.2 Ang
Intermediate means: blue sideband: 9.15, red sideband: 9.73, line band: 8.85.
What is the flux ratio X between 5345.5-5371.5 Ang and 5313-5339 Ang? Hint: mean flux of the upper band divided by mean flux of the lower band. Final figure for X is 1.1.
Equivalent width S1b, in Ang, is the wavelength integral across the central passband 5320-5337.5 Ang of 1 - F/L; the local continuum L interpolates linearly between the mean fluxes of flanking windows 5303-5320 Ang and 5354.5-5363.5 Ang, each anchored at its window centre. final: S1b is 1.6 Ang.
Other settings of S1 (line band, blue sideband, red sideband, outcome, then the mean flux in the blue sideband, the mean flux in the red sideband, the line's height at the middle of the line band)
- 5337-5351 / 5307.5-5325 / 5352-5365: 0.8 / 9.34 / 10.1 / 9.82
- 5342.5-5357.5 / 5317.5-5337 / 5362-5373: -0.8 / 8.94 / 9.32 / 9.15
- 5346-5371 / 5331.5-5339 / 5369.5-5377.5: -2.9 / 8.72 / 8.75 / 8.74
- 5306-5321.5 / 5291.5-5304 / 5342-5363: -0.2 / 9.24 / 9.71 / 9.38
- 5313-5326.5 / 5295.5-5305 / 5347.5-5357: 0.5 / 9.41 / 9.94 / 9.61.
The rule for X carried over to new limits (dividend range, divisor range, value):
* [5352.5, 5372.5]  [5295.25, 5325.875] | 1.03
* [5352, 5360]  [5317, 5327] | 1.09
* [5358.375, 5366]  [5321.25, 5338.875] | 1.16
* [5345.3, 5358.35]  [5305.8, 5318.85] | 1.04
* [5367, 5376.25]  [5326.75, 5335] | 1.00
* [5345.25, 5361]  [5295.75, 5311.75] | 1.04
